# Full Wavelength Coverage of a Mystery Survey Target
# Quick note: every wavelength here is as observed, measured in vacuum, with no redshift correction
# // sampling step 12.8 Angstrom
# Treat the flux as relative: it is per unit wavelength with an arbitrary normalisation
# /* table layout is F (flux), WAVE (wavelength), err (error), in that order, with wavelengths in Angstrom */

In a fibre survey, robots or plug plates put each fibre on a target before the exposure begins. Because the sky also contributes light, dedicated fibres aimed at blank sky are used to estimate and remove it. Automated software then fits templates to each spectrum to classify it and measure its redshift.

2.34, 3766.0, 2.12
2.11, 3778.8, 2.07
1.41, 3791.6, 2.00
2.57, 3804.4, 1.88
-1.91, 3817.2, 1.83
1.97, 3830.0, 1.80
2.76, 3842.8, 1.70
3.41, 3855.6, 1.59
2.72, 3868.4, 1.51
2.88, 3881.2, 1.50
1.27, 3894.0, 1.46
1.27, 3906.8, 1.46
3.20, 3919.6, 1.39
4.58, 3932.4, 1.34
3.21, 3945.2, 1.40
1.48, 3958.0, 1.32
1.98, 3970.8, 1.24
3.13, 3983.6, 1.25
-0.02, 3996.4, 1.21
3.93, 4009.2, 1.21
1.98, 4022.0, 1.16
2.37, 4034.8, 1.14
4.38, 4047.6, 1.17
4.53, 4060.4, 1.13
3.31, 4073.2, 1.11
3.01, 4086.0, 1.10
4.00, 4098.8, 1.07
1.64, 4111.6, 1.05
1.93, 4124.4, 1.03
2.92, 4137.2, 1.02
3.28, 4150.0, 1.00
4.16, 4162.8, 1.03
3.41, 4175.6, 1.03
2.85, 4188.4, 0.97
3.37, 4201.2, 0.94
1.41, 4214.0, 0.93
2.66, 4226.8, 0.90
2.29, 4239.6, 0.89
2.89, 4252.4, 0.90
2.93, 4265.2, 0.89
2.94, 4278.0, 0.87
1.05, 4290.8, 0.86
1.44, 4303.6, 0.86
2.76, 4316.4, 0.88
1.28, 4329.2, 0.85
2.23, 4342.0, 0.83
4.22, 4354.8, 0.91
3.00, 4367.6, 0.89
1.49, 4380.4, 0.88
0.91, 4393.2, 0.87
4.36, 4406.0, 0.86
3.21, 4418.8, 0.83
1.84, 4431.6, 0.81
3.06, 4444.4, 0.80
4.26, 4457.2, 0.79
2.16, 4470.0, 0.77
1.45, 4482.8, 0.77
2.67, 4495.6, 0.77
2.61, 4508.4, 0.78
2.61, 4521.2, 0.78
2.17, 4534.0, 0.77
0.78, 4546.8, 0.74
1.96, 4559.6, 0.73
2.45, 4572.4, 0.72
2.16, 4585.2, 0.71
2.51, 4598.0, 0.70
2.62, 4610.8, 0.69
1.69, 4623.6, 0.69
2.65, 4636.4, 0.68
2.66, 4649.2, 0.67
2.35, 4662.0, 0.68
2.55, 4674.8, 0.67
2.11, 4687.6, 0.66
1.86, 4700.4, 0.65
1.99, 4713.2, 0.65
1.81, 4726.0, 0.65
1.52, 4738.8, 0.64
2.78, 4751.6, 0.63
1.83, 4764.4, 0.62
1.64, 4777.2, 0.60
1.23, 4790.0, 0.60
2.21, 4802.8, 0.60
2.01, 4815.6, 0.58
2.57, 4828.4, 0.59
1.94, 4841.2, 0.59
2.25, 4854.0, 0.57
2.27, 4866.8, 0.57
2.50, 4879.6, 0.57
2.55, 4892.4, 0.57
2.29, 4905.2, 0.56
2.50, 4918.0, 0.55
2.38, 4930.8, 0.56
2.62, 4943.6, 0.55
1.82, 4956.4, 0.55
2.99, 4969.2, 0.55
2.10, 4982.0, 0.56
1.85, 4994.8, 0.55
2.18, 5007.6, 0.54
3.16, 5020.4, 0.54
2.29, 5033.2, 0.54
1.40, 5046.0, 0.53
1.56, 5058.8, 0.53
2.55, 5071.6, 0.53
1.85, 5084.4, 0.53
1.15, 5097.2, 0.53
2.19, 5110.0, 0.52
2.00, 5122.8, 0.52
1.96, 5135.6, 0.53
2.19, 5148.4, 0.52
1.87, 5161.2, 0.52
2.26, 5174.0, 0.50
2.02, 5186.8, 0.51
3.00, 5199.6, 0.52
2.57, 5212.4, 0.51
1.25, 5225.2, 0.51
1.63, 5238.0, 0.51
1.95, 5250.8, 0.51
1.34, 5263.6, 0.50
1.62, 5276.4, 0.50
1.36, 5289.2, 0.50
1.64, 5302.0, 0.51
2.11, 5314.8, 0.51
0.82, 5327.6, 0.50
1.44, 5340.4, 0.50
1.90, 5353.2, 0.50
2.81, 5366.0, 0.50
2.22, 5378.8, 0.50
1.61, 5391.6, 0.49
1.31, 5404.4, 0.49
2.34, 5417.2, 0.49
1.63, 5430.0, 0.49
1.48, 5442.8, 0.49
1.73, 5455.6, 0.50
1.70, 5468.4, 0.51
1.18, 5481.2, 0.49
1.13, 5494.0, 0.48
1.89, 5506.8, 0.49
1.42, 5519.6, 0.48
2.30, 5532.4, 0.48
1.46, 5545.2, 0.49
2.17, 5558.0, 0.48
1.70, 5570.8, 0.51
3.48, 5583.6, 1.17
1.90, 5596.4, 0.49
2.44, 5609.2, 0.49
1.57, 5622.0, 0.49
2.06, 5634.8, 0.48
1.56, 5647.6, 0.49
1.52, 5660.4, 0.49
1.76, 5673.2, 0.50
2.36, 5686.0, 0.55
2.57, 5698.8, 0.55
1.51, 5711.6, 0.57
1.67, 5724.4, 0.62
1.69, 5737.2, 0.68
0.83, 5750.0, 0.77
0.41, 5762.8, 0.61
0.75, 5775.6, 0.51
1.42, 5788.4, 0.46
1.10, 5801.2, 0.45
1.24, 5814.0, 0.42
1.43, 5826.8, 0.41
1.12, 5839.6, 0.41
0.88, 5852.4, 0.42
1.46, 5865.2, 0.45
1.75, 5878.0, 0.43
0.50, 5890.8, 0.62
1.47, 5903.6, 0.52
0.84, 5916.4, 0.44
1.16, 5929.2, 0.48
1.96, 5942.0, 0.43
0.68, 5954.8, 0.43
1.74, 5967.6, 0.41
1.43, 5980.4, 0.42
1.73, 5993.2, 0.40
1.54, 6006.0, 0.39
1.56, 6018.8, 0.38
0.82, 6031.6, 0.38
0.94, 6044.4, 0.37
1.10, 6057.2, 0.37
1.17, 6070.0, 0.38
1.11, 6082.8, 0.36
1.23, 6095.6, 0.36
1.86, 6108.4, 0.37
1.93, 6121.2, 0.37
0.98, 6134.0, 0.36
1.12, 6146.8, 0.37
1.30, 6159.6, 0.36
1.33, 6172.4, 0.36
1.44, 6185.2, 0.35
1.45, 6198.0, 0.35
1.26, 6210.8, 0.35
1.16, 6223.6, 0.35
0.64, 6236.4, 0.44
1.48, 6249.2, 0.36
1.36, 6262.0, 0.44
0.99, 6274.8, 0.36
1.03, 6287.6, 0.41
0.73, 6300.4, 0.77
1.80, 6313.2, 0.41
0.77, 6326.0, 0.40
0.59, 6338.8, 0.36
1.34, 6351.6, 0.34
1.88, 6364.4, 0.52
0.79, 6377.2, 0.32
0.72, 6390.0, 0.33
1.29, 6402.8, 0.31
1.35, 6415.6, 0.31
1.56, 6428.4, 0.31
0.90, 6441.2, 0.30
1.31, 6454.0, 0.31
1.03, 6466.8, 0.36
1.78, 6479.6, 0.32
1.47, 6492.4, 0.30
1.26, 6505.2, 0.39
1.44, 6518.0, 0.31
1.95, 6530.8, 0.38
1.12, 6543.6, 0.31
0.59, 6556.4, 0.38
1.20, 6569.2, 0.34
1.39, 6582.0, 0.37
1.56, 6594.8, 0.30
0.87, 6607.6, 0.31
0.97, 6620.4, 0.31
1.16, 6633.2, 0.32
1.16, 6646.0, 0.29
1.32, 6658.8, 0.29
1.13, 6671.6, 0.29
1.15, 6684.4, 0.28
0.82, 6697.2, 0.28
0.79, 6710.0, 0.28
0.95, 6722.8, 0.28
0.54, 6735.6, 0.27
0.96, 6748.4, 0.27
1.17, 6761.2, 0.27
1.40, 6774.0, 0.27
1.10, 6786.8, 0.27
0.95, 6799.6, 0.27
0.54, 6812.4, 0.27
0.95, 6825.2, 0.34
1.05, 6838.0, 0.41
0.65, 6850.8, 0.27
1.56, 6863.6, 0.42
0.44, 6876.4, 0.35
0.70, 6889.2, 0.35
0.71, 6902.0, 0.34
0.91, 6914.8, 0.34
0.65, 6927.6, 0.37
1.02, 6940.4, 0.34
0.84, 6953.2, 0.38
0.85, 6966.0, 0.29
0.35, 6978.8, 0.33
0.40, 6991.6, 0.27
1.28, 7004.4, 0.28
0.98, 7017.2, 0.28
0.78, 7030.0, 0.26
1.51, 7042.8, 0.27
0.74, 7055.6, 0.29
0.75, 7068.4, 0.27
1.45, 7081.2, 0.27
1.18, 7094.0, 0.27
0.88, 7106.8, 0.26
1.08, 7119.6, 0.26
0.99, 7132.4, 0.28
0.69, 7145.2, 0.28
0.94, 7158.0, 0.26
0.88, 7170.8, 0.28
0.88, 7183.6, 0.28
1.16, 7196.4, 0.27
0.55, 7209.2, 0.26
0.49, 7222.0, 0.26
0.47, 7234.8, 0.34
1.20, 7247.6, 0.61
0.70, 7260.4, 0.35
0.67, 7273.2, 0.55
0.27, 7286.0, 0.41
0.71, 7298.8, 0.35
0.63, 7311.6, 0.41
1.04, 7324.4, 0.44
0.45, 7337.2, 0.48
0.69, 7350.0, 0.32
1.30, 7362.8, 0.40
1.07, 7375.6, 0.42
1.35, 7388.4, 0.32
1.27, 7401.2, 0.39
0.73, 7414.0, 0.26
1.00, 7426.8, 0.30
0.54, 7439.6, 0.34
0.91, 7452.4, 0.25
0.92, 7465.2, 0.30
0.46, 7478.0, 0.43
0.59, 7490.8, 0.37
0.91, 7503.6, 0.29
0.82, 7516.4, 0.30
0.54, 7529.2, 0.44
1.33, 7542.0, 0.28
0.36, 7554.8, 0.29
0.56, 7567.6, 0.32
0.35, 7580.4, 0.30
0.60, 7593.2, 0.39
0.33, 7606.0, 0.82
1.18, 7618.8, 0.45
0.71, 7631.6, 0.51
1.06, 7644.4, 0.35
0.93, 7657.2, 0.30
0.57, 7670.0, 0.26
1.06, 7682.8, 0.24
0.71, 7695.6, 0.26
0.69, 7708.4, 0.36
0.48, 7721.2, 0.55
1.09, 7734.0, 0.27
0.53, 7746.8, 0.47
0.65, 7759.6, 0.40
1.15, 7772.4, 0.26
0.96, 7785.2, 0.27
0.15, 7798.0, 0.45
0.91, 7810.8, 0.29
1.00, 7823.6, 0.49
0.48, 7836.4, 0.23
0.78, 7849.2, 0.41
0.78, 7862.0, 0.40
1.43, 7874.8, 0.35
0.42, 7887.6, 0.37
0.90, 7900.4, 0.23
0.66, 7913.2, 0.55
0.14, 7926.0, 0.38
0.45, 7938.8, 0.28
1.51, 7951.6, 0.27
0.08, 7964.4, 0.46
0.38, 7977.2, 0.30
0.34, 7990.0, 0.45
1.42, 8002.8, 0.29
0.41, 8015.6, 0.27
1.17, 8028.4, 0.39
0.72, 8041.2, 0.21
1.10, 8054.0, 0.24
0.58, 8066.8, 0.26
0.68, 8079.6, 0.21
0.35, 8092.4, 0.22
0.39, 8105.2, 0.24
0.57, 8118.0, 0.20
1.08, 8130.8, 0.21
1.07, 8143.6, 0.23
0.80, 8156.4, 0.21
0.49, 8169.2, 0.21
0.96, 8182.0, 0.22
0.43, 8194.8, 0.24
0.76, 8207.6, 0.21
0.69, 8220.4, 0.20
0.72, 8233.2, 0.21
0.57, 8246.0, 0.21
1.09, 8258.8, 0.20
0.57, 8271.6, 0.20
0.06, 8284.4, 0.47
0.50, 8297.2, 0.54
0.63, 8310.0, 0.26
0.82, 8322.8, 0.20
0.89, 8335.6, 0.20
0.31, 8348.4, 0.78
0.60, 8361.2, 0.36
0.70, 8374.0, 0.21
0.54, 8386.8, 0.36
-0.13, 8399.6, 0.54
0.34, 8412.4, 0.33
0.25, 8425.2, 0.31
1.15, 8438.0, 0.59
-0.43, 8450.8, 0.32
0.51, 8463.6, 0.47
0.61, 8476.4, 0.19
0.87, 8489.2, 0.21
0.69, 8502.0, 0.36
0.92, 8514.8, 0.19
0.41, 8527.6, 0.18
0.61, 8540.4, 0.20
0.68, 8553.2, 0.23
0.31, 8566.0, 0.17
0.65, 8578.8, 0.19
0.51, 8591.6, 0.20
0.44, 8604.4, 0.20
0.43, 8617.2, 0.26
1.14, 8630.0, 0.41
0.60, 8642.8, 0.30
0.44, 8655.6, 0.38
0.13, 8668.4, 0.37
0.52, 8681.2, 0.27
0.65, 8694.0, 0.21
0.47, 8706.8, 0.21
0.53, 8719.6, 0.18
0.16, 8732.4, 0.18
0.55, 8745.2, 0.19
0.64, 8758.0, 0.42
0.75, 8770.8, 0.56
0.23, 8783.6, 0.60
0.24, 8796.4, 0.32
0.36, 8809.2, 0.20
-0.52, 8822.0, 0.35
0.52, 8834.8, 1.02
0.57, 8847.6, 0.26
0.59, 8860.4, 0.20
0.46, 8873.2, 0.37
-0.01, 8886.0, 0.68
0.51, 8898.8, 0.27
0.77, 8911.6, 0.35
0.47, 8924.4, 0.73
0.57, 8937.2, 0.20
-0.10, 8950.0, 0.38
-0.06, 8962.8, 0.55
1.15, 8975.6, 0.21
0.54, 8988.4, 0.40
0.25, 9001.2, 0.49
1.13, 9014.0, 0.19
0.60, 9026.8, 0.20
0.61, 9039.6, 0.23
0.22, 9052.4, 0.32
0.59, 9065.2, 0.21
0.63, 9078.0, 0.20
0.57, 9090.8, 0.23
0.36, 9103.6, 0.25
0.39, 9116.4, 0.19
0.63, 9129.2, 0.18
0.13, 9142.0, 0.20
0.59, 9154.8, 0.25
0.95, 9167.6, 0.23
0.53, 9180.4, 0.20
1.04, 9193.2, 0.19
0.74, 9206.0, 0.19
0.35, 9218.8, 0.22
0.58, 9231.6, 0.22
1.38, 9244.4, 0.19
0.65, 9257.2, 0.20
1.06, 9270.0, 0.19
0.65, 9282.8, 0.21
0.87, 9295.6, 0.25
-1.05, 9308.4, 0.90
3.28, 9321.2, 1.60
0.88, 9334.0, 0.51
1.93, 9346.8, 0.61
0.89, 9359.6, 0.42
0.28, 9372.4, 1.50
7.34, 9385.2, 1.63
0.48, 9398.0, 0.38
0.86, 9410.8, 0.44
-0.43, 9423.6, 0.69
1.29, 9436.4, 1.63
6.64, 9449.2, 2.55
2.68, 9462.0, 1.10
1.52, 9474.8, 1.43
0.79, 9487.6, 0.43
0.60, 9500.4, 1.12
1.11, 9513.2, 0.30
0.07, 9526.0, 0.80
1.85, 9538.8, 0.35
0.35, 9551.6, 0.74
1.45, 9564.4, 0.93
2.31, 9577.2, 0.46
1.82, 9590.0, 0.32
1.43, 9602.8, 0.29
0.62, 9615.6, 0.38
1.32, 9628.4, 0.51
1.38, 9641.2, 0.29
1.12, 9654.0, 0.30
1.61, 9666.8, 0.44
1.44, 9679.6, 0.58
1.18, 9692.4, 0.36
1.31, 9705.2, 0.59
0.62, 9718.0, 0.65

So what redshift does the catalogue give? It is 1.48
